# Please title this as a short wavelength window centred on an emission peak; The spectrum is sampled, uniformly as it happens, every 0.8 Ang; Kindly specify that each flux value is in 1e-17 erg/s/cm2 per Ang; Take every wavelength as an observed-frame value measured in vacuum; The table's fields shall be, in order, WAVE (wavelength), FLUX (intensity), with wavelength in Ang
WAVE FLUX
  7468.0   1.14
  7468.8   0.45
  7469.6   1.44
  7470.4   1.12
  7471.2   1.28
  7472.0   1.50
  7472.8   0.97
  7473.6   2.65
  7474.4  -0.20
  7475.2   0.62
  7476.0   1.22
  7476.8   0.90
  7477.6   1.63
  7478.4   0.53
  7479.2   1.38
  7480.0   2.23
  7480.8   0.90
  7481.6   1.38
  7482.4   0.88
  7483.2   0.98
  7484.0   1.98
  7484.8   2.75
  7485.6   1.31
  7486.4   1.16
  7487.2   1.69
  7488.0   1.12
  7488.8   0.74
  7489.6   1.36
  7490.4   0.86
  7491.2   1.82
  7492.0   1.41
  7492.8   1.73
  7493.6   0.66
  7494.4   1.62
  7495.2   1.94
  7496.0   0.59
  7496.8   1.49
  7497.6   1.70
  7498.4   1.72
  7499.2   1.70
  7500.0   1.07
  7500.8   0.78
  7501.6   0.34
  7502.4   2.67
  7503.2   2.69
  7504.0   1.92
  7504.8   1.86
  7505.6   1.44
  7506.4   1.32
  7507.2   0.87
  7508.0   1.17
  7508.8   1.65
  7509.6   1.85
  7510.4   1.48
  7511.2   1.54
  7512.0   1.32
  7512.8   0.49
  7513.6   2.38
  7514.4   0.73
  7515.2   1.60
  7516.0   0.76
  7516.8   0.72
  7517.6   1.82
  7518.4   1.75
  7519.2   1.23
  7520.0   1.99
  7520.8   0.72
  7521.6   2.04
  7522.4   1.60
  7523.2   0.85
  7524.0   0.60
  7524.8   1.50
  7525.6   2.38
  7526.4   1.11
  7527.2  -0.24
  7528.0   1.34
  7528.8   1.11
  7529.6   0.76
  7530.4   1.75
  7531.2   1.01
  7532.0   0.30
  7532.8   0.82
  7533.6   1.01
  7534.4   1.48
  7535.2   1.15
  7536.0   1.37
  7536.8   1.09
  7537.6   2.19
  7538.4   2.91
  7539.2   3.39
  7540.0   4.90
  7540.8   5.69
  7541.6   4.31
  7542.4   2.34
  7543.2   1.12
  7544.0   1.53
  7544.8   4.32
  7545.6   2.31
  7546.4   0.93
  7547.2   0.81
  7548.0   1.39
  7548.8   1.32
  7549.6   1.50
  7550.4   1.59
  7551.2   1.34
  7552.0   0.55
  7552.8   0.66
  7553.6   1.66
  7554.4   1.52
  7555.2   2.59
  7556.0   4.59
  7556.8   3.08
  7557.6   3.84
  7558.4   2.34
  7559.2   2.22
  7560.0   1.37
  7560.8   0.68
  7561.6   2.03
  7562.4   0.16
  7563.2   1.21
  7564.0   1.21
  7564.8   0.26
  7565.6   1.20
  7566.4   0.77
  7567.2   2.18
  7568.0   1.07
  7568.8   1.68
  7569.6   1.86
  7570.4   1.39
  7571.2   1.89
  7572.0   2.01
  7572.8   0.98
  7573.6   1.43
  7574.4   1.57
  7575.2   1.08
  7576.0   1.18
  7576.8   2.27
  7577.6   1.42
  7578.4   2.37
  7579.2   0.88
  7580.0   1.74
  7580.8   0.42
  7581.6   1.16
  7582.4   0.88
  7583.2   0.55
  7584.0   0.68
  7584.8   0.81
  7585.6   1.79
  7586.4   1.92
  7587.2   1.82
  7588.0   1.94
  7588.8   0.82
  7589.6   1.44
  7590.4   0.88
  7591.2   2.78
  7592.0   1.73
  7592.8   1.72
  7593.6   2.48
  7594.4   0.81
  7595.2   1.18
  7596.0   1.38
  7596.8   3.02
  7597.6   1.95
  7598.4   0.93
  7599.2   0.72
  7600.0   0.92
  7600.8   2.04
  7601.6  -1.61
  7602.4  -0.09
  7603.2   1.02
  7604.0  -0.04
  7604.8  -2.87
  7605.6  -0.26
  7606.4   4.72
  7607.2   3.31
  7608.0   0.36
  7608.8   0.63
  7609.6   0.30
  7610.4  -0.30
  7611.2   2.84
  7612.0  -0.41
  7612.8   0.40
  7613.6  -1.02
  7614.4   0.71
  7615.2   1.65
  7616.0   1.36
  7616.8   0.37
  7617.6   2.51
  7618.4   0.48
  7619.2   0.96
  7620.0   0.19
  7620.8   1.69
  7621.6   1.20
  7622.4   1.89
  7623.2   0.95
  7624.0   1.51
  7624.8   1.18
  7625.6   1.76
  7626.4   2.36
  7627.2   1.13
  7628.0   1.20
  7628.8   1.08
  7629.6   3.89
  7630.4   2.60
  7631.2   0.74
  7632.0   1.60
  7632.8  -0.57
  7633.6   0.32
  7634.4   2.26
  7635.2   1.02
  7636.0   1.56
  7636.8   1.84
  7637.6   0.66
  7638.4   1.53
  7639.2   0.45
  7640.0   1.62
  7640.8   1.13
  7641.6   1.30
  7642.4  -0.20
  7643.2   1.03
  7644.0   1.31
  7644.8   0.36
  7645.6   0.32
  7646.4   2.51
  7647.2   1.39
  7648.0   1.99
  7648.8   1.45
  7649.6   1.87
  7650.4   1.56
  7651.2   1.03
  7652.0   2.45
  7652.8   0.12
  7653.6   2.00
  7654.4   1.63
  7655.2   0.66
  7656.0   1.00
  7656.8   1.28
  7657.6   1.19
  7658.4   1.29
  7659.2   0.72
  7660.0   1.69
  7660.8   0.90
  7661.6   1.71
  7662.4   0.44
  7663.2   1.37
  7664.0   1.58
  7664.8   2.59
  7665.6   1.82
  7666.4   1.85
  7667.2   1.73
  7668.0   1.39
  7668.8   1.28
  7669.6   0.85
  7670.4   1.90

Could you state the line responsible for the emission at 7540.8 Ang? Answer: [S II] 6716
